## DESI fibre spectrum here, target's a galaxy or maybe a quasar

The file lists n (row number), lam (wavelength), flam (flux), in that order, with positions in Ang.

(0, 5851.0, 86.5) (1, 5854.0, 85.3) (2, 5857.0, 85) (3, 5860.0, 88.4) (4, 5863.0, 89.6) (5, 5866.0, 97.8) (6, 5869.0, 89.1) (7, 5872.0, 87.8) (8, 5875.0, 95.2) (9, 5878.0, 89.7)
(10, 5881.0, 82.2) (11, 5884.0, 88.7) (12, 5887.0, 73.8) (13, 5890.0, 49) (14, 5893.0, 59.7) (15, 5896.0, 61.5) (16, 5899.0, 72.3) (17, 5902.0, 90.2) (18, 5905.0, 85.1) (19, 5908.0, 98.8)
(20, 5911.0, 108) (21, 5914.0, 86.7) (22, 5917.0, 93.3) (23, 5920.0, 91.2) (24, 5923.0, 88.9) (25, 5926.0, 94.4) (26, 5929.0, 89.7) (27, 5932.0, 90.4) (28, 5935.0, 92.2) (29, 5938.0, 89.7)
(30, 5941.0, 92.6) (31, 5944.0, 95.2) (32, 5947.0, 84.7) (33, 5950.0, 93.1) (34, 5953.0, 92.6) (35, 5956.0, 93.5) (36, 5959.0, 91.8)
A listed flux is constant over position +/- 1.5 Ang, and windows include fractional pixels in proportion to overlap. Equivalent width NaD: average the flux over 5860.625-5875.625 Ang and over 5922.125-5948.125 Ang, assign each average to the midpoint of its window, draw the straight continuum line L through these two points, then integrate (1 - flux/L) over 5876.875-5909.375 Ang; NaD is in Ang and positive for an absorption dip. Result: 5.0 Ang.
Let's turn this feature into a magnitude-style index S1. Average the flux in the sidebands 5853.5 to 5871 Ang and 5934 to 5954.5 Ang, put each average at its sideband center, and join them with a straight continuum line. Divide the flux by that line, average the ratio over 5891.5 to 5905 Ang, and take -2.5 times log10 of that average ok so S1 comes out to 0.24 mag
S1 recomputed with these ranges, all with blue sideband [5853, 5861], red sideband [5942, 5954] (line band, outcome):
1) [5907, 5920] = -0.08 mag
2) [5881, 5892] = 0.22 mag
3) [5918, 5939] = -0.01 mag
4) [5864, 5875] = -0.06 mag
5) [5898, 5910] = 0.01 mag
